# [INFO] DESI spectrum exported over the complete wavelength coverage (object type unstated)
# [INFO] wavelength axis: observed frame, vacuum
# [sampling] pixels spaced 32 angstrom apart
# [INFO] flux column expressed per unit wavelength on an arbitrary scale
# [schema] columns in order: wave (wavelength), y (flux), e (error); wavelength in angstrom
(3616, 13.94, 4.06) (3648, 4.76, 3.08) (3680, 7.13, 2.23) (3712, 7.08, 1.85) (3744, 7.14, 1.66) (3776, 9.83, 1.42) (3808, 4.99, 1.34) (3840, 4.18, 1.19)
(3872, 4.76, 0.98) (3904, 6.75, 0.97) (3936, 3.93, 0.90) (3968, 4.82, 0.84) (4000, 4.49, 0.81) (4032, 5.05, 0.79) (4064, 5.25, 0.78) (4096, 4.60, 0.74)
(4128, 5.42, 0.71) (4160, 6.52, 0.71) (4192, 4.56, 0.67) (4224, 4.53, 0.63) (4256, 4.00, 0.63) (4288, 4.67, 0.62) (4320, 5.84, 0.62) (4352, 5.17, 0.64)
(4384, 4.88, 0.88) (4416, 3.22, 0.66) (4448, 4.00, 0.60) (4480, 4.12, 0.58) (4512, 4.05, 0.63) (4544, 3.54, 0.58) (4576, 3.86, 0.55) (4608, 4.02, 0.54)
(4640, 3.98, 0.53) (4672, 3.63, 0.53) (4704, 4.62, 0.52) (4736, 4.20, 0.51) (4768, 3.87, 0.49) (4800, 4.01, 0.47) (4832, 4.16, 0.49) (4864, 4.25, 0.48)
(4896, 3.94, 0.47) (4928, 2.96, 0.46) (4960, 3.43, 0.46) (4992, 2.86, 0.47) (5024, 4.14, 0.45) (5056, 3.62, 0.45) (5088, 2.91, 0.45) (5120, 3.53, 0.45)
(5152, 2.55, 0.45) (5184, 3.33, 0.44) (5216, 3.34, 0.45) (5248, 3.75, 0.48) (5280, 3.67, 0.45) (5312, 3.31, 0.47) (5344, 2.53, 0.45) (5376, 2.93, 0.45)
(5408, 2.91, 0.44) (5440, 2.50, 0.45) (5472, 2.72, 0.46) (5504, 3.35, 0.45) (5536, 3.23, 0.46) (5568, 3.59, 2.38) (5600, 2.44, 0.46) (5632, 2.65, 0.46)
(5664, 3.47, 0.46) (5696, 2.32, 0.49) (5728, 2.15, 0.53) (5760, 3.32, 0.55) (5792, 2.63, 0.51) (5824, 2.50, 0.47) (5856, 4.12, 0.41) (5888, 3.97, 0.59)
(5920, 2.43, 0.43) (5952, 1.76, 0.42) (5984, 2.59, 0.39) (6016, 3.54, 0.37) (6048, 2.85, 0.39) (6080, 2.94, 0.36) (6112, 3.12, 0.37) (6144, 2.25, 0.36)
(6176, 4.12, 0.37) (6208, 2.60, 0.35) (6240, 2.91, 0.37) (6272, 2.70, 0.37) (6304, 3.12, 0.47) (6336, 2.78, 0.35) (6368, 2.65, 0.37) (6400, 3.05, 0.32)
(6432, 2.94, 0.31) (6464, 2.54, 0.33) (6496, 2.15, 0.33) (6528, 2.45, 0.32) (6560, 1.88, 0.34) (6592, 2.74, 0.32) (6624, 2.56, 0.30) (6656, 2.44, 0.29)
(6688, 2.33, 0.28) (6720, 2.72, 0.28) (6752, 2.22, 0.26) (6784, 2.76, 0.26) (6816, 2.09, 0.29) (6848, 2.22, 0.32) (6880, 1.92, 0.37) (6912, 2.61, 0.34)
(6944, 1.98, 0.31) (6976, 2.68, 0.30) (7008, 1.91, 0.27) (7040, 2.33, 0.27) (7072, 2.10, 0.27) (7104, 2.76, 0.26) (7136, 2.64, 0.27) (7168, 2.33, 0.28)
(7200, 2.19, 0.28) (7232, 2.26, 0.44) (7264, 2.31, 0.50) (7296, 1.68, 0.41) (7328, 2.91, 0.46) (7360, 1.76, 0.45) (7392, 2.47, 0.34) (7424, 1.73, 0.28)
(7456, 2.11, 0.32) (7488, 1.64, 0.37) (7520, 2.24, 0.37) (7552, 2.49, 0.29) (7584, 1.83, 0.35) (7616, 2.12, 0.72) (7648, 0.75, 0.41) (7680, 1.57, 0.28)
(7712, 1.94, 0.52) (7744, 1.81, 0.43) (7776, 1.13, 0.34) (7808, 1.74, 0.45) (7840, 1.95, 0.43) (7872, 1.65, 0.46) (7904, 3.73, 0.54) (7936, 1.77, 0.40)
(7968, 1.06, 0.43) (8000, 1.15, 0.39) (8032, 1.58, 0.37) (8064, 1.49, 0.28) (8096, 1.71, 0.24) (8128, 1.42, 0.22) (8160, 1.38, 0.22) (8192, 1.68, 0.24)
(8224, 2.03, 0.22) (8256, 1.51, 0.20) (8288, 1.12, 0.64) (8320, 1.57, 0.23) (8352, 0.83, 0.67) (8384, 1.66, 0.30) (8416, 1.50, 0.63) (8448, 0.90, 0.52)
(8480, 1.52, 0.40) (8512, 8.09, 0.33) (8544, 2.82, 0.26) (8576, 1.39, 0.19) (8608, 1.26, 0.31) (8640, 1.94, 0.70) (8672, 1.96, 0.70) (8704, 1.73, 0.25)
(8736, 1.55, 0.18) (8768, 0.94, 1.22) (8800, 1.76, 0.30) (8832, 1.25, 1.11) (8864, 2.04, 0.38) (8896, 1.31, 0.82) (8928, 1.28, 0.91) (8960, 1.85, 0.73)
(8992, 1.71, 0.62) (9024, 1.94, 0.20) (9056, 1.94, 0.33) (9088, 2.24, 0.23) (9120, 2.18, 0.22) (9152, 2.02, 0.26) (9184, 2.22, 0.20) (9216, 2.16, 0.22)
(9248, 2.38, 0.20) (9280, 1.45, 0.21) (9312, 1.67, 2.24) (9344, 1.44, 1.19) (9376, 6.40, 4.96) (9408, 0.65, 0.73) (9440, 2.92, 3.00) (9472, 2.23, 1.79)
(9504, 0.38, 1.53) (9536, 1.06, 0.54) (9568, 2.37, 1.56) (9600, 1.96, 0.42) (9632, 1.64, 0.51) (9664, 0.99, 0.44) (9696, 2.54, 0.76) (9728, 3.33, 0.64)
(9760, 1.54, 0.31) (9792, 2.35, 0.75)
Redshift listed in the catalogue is 1.29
